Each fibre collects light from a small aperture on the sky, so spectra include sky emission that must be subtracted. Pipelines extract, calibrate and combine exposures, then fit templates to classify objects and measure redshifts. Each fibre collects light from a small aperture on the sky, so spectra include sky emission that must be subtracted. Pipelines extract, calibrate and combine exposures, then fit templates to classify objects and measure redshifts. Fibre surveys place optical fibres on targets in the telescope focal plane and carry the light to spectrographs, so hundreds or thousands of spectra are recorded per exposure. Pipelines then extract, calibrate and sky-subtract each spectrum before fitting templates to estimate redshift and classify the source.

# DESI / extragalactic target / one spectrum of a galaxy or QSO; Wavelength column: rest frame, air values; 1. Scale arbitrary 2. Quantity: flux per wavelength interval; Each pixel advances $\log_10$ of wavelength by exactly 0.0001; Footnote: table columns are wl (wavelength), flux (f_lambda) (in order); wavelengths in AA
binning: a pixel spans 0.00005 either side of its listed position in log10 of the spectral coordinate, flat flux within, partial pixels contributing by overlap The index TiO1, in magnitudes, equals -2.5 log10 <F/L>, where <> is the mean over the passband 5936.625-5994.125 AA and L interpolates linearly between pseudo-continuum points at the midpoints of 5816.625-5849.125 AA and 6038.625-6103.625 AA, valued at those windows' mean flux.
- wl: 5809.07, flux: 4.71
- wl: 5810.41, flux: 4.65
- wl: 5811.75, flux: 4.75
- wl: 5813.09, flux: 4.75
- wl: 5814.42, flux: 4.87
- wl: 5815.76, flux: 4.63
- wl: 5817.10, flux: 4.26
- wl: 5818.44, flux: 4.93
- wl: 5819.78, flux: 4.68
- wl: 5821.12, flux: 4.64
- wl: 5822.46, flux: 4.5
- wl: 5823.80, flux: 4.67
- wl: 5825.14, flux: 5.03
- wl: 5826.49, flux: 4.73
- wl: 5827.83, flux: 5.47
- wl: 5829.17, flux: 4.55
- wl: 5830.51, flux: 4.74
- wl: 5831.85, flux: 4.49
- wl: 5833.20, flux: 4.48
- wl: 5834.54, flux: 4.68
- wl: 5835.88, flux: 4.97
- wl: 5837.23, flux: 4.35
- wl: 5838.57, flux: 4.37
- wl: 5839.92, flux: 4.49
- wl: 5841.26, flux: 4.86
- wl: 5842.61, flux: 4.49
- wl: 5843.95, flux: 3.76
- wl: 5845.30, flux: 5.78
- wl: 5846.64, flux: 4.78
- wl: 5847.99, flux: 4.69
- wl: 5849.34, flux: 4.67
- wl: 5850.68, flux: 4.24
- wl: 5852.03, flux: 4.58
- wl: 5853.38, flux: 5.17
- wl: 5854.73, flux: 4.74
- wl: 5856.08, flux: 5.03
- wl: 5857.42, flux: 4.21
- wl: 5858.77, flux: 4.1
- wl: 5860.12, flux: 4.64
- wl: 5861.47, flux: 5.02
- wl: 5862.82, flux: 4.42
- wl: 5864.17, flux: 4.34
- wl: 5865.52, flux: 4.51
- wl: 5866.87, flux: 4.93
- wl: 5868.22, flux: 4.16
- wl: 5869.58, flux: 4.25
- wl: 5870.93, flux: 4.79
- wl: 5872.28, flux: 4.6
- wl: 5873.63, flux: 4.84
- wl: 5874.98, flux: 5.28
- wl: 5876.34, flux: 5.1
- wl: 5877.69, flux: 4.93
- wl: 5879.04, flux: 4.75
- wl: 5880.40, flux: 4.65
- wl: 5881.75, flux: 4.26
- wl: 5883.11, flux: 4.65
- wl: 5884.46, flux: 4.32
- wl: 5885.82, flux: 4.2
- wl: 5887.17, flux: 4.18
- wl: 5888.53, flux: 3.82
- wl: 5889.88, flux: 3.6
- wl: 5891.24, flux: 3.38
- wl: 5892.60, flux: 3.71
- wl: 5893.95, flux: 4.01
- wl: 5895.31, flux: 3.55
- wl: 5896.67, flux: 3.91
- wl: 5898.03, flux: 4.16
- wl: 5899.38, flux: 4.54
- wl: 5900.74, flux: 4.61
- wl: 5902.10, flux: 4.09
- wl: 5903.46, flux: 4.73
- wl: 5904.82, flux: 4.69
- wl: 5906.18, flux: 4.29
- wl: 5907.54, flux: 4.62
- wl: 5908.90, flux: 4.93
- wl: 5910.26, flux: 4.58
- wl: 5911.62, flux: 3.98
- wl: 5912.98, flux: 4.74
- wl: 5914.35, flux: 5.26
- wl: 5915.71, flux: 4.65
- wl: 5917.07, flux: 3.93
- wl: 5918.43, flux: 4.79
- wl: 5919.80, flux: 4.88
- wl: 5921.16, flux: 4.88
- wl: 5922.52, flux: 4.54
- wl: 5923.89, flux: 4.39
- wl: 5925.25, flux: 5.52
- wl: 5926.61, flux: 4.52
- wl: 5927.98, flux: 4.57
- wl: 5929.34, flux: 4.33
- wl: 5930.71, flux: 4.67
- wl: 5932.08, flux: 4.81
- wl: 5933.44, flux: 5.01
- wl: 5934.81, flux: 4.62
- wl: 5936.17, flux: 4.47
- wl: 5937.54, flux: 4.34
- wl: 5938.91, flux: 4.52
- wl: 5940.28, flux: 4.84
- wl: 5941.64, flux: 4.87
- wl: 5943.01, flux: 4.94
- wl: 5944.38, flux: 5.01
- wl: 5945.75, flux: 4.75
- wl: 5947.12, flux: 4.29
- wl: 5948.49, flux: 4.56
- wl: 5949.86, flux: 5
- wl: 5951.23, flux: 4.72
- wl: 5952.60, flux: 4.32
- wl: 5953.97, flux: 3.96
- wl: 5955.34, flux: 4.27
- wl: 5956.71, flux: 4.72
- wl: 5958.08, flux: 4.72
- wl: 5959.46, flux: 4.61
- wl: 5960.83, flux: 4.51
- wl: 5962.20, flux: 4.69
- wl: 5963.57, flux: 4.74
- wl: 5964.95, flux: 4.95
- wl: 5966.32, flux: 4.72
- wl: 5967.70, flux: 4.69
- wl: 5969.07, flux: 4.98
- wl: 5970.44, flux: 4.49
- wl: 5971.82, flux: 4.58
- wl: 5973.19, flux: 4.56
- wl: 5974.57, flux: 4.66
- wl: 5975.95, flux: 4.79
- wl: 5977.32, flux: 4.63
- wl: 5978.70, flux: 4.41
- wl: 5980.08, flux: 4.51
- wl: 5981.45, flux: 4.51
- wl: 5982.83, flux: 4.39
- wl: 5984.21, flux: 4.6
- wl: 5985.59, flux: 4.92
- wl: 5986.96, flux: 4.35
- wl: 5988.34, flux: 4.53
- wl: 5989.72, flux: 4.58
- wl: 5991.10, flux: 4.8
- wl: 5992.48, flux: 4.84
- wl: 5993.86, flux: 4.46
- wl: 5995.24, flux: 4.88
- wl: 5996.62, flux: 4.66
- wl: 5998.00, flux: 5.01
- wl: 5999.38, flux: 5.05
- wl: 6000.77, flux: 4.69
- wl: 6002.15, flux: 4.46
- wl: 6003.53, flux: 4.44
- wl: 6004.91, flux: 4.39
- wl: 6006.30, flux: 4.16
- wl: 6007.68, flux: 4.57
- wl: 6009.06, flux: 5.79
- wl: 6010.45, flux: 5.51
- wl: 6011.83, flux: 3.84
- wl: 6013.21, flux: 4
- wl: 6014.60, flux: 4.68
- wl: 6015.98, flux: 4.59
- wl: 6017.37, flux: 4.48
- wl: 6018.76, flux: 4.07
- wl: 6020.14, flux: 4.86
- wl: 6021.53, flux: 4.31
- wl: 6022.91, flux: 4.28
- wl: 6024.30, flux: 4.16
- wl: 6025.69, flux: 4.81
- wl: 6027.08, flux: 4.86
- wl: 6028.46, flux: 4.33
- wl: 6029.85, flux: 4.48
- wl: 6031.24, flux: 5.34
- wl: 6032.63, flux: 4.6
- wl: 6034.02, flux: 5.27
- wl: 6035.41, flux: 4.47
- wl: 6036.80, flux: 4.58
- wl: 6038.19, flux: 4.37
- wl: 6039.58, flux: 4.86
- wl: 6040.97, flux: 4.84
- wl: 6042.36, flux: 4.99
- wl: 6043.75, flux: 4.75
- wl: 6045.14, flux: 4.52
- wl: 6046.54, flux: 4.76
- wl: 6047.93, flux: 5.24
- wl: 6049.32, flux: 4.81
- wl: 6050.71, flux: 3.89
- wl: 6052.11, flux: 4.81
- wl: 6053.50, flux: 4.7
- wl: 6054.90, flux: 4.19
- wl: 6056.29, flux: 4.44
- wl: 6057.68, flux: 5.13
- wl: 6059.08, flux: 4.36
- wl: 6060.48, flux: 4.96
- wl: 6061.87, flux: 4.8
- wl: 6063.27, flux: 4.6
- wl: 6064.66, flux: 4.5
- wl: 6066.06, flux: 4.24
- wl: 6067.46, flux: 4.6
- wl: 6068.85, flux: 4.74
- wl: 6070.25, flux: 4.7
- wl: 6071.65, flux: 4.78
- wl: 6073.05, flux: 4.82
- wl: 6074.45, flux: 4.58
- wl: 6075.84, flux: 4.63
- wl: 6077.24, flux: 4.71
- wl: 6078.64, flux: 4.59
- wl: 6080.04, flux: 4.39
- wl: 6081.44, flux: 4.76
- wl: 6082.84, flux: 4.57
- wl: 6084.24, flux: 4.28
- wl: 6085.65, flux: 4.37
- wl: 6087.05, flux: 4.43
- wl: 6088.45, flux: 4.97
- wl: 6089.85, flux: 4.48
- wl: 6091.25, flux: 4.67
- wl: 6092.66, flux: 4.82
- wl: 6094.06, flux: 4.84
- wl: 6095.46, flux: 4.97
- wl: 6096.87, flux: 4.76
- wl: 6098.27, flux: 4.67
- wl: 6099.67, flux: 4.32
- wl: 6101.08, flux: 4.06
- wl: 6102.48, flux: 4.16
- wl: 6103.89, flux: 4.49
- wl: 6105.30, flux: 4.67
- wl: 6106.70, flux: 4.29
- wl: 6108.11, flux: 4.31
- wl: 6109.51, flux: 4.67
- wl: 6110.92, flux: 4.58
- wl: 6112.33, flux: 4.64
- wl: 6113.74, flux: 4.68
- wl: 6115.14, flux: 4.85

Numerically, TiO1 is 0.01 mag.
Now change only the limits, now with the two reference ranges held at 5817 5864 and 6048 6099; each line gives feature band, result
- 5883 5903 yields 0.15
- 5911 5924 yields 0.01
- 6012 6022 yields 0.06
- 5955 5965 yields 0.00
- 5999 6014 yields 0.01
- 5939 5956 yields 0.01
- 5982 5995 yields 0.01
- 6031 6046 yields -0.03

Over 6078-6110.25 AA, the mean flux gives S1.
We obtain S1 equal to 4.54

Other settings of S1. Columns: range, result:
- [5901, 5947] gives 4.65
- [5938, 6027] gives 4.62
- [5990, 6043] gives 4.65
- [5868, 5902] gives 4.33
